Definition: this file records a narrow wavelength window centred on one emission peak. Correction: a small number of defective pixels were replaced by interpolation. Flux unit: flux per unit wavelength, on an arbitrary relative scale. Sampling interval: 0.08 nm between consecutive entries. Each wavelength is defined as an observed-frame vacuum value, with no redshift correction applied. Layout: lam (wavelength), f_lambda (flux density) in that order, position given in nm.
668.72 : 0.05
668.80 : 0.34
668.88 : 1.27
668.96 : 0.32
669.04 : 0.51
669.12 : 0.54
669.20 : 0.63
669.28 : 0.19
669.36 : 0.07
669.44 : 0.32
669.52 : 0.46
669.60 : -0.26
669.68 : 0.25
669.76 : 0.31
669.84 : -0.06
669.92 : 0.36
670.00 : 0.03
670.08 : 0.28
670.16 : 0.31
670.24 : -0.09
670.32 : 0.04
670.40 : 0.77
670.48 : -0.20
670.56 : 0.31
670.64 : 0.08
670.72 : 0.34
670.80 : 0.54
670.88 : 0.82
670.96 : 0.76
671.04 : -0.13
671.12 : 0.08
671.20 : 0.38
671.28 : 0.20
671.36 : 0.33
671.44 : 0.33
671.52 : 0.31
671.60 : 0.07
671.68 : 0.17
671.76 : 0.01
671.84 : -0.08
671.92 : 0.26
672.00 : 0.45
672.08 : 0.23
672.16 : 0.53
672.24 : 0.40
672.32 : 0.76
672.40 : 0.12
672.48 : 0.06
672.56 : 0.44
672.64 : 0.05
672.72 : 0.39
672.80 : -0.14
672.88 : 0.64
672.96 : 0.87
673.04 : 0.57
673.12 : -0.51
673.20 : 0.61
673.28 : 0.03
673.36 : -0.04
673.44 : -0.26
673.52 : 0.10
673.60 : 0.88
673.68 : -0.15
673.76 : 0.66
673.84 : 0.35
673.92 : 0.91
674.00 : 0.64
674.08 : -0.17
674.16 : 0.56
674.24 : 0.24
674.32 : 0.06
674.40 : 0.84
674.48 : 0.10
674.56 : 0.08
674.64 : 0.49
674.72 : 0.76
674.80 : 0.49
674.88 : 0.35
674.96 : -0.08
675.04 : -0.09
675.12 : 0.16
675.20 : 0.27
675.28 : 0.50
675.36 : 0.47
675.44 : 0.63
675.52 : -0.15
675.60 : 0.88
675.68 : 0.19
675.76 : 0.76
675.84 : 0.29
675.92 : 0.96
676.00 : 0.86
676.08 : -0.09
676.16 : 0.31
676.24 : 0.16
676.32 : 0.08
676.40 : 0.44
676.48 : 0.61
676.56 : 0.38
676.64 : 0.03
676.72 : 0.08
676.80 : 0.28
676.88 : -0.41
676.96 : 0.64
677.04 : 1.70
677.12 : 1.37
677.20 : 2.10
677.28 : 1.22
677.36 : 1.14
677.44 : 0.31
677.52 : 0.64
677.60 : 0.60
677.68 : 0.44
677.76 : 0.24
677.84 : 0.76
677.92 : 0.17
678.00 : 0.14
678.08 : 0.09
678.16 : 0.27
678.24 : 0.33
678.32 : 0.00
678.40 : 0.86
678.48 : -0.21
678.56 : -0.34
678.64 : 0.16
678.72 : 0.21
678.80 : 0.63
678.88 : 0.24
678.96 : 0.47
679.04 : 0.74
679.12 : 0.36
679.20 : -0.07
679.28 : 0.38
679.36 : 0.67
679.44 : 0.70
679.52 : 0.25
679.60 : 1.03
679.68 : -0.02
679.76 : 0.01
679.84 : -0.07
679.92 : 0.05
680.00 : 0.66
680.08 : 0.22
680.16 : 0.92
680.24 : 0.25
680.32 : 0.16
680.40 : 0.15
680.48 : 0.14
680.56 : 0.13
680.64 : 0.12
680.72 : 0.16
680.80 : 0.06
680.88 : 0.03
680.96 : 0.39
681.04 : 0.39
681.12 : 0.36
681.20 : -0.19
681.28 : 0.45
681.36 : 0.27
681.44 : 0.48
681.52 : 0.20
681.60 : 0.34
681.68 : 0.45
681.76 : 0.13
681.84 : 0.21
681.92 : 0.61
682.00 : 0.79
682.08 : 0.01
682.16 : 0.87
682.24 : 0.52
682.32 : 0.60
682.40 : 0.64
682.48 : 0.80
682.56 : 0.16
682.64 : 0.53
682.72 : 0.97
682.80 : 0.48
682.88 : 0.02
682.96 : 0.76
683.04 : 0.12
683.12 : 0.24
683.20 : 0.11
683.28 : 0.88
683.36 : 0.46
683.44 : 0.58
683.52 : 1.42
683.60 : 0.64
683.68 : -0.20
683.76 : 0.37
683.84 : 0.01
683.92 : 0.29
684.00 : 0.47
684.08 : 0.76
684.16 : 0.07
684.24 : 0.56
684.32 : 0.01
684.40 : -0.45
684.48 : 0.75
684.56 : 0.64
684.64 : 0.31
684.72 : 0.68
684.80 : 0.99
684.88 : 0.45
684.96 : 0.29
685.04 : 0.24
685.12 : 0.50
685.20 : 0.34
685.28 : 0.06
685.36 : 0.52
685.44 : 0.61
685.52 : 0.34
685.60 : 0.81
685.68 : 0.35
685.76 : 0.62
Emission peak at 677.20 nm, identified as H-beta 4861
